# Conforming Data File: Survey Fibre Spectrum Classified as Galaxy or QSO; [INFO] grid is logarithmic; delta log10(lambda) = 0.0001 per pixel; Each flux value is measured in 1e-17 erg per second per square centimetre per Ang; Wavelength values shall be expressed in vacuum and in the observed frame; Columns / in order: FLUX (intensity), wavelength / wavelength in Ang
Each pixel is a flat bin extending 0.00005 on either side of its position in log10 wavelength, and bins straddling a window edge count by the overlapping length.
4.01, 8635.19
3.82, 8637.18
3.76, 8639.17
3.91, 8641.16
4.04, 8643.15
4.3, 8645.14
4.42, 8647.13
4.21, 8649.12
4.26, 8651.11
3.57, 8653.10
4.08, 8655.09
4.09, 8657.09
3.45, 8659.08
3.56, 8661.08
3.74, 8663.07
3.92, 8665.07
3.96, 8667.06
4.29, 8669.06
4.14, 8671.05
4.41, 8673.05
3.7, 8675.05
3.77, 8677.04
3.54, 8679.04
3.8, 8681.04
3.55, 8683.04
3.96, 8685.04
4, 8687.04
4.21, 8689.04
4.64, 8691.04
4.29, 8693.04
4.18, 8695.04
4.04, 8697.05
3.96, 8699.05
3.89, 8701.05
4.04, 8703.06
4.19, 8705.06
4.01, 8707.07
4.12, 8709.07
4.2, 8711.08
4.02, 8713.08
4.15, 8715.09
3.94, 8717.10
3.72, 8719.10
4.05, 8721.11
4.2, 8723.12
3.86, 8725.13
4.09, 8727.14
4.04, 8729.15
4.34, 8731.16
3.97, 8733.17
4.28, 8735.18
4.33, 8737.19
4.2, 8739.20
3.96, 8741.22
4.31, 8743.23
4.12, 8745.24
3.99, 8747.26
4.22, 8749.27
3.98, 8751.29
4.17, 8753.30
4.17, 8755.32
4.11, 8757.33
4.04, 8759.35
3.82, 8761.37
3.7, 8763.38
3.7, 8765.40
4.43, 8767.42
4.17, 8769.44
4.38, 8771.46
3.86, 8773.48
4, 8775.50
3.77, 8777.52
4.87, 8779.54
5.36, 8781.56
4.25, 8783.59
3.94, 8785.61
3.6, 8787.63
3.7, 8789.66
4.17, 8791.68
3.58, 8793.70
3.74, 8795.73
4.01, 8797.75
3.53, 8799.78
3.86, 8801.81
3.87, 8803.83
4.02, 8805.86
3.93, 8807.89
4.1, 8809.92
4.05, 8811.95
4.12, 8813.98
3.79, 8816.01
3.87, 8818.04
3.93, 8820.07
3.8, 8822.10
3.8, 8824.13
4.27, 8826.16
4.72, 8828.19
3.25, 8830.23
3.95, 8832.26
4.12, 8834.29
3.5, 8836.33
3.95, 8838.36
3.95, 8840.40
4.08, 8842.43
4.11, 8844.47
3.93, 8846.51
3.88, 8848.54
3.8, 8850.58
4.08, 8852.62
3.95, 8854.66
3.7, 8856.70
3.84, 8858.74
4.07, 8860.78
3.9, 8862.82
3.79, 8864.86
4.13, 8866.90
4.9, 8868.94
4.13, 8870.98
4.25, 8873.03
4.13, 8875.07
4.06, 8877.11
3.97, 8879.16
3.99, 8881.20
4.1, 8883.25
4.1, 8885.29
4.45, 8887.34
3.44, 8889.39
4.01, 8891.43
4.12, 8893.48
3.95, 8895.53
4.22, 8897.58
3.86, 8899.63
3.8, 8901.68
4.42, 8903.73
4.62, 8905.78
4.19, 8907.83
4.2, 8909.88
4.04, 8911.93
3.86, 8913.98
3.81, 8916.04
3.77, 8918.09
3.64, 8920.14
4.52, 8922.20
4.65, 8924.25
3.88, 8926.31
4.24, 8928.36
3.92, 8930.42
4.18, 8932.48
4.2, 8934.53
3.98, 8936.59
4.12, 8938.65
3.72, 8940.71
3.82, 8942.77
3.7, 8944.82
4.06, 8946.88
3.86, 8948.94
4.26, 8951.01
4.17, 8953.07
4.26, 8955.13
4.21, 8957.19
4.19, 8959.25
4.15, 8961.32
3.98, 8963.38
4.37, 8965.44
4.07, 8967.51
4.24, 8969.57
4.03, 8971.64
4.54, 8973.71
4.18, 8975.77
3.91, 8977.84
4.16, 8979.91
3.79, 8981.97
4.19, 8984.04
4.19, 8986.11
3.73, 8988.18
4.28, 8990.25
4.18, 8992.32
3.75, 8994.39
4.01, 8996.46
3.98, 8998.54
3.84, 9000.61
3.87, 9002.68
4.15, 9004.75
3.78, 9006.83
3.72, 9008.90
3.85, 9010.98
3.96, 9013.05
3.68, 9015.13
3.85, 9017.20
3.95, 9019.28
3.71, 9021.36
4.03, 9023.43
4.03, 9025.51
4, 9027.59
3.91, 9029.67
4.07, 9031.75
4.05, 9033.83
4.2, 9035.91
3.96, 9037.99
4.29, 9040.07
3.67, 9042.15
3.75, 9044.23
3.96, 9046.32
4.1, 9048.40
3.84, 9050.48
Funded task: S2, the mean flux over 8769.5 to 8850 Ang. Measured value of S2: 3.99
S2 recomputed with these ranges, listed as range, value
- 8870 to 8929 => 4.08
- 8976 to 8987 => 4.06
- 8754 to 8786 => 4.16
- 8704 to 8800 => 4.07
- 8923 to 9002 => 4.08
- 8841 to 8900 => 4.03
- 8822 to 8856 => 3.95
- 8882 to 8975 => 4.09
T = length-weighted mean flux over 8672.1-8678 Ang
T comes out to 3.96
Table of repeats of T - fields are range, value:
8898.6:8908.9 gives 4.18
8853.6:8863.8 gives 3.89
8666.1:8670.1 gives 4.13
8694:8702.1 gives 4.02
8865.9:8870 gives 4.52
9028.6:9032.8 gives 3.99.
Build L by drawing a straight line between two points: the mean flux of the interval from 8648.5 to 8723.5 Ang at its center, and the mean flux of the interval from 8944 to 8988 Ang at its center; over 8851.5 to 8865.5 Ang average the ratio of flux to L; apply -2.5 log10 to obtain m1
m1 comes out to 0.04 mag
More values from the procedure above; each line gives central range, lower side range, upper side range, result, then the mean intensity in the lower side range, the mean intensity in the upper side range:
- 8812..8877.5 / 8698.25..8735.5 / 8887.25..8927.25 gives 0.02 mag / 4.05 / 4.06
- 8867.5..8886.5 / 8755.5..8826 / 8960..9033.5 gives -0.05 mag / 4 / 4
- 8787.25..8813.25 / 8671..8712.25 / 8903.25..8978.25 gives 0.05 mag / 4.03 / 4.11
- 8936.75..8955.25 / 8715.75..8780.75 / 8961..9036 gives 0.01 mag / 4.09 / 4.01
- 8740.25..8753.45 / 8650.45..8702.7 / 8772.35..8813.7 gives -0.03 mag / 3.96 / 4.01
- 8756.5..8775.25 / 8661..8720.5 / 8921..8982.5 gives 0.00 mag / 4.01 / 4.11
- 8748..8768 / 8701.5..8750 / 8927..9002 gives 0.02 mag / 4.09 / 4.07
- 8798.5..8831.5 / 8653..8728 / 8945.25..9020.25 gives 0.02 mag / 3.99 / 4.04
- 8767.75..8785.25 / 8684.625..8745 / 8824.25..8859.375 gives -0.08 mag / 4.11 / 3.94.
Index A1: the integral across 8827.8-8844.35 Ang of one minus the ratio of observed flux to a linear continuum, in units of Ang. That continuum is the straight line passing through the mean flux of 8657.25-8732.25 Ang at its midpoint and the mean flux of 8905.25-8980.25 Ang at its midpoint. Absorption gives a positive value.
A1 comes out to 0.55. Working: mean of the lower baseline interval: 4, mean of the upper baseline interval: 4.1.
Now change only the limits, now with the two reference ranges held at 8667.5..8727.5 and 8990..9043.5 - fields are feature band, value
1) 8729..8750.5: -0.8 Ang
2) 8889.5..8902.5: 0.1 Ang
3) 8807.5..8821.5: 0.1 Ang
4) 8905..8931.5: -0.8 Ang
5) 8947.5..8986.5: -1.8 Ang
